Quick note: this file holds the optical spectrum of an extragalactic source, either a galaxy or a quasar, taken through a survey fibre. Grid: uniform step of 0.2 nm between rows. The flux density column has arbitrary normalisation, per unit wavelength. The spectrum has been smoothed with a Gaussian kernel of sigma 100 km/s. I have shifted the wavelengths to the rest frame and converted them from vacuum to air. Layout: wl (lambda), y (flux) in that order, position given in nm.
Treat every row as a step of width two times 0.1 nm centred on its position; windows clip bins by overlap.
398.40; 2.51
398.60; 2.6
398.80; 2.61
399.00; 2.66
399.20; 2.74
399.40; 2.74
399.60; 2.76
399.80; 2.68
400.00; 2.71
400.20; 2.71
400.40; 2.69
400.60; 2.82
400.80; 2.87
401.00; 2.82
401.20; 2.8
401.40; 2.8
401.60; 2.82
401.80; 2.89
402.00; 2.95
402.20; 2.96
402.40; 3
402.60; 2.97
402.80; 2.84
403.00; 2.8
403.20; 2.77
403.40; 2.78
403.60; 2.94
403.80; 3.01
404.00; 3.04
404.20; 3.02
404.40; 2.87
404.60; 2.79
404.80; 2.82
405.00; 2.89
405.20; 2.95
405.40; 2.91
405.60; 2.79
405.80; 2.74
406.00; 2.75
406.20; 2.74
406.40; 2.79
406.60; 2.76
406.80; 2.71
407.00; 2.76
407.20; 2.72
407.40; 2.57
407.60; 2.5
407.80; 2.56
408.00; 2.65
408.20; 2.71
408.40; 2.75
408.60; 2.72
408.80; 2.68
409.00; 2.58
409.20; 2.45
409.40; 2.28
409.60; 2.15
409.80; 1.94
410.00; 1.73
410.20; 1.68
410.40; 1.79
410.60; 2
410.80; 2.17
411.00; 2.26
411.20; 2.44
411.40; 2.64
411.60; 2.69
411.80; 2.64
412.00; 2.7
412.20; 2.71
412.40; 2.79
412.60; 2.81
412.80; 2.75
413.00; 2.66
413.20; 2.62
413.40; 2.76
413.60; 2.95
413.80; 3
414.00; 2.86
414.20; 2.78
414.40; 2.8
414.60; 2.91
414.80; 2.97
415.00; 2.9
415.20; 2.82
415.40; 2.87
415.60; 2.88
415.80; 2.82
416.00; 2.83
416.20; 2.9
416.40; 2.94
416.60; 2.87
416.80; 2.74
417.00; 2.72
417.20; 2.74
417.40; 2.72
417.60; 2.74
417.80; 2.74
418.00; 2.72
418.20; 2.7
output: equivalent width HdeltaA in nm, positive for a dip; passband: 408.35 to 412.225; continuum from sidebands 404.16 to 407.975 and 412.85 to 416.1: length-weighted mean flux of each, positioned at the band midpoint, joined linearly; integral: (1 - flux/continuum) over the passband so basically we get 0.64 nm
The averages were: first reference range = 2.76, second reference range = 2.84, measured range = 2.34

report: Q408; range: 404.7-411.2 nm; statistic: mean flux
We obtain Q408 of 2.51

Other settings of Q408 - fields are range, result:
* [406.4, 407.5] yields 2.71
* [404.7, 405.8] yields 2.86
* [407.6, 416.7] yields 2.61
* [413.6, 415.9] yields 2.88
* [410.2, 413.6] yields 2.51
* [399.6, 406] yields 2.85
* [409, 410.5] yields 2.04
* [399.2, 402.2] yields 2.79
